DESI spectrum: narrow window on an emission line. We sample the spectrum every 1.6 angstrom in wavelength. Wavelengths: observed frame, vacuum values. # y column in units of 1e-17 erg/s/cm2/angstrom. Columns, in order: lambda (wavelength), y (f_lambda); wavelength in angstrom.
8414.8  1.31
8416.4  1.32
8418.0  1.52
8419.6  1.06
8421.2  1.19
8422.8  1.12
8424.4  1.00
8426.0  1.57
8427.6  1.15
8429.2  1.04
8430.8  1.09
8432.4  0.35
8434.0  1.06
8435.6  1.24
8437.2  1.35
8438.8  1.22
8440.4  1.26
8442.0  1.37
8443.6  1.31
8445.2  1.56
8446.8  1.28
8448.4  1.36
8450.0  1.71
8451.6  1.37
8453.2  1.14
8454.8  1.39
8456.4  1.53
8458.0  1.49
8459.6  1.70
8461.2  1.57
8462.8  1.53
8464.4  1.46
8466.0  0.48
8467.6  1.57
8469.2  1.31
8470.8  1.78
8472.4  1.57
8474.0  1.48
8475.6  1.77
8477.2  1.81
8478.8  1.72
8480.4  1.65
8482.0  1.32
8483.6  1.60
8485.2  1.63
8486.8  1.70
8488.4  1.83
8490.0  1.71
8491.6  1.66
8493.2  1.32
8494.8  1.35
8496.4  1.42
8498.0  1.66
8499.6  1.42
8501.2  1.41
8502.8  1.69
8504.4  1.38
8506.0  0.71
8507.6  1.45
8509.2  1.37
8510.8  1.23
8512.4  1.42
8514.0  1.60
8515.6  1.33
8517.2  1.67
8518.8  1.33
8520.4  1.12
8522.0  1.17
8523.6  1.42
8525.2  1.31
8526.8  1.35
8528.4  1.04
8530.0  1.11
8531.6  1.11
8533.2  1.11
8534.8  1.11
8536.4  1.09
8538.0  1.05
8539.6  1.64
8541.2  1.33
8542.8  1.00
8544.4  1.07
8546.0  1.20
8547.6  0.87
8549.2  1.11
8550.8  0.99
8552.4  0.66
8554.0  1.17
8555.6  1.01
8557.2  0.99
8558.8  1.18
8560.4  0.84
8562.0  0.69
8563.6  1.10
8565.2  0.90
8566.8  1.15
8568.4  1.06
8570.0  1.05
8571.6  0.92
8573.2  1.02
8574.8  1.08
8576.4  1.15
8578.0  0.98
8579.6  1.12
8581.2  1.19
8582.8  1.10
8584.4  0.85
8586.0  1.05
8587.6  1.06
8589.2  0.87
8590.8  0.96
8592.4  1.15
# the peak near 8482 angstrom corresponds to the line Mg II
